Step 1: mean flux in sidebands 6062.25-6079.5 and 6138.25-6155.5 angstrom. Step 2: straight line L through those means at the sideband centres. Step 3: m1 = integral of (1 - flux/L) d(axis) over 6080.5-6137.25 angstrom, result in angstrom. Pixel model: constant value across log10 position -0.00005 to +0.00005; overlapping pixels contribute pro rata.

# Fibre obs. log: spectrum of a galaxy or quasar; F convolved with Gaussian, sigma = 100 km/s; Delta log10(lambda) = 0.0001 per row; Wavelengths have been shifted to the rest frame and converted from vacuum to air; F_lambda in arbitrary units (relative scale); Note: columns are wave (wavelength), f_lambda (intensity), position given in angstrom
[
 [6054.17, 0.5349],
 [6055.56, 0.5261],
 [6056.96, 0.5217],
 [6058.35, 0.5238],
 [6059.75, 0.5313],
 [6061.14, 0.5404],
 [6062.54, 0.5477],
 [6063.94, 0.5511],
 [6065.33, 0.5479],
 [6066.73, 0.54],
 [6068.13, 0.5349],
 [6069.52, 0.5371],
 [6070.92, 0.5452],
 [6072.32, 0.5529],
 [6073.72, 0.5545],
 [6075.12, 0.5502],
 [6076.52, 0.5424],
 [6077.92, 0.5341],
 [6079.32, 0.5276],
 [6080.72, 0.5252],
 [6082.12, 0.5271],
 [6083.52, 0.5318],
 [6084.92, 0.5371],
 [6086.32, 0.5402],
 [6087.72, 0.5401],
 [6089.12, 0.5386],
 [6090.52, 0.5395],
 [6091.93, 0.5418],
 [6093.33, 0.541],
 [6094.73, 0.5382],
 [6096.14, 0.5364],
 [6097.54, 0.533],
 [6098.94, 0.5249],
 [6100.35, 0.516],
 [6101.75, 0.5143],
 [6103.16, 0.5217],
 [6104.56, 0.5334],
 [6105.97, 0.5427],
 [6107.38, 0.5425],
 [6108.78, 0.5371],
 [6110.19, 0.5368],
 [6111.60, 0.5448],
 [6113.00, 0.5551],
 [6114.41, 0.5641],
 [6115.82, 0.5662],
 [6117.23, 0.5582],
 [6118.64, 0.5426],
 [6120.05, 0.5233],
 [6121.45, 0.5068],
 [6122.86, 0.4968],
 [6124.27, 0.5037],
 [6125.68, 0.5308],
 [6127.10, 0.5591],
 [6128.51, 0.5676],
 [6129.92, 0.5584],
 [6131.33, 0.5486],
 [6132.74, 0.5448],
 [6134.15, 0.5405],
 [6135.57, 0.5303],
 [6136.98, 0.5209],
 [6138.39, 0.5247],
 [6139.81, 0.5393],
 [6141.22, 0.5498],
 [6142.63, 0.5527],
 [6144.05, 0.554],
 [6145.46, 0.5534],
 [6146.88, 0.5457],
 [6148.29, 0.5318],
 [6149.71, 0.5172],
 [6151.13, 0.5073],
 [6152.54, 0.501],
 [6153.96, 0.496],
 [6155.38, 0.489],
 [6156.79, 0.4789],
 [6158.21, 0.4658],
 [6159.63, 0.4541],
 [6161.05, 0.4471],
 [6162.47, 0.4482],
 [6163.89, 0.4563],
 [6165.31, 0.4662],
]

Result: -0.1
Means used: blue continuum 0.544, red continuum 0.529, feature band 0.537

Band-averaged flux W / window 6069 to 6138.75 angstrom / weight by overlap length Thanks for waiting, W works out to 0.537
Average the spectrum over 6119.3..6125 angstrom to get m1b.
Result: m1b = 0.509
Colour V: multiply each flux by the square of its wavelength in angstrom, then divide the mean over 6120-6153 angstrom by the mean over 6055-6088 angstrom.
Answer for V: 1.0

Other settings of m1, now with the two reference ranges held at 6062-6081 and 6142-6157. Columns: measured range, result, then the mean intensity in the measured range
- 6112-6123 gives -0.2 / 0.542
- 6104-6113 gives -0.1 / 0.541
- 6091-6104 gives 0.1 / 0.53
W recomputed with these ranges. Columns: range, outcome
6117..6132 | 0.535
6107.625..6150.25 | 0.54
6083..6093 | 0.539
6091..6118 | 0.539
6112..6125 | 0.536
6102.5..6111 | 0.536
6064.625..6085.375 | 0.539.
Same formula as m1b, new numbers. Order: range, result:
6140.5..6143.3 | 0.553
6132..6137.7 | 0.534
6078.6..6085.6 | 0.53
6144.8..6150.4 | 0.537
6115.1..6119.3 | 0.555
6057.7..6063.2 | 0.535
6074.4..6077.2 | 0.546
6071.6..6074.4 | 0.553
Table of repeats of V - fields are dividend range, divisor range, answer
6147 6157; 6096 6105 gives 0.98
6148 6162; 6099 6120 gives 0.91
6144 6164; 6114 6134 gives 0.93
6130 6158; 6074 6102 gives 1.00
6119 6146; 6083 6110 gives 1.02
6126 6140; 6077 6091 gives 1.03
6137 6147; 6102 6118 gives 1.01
